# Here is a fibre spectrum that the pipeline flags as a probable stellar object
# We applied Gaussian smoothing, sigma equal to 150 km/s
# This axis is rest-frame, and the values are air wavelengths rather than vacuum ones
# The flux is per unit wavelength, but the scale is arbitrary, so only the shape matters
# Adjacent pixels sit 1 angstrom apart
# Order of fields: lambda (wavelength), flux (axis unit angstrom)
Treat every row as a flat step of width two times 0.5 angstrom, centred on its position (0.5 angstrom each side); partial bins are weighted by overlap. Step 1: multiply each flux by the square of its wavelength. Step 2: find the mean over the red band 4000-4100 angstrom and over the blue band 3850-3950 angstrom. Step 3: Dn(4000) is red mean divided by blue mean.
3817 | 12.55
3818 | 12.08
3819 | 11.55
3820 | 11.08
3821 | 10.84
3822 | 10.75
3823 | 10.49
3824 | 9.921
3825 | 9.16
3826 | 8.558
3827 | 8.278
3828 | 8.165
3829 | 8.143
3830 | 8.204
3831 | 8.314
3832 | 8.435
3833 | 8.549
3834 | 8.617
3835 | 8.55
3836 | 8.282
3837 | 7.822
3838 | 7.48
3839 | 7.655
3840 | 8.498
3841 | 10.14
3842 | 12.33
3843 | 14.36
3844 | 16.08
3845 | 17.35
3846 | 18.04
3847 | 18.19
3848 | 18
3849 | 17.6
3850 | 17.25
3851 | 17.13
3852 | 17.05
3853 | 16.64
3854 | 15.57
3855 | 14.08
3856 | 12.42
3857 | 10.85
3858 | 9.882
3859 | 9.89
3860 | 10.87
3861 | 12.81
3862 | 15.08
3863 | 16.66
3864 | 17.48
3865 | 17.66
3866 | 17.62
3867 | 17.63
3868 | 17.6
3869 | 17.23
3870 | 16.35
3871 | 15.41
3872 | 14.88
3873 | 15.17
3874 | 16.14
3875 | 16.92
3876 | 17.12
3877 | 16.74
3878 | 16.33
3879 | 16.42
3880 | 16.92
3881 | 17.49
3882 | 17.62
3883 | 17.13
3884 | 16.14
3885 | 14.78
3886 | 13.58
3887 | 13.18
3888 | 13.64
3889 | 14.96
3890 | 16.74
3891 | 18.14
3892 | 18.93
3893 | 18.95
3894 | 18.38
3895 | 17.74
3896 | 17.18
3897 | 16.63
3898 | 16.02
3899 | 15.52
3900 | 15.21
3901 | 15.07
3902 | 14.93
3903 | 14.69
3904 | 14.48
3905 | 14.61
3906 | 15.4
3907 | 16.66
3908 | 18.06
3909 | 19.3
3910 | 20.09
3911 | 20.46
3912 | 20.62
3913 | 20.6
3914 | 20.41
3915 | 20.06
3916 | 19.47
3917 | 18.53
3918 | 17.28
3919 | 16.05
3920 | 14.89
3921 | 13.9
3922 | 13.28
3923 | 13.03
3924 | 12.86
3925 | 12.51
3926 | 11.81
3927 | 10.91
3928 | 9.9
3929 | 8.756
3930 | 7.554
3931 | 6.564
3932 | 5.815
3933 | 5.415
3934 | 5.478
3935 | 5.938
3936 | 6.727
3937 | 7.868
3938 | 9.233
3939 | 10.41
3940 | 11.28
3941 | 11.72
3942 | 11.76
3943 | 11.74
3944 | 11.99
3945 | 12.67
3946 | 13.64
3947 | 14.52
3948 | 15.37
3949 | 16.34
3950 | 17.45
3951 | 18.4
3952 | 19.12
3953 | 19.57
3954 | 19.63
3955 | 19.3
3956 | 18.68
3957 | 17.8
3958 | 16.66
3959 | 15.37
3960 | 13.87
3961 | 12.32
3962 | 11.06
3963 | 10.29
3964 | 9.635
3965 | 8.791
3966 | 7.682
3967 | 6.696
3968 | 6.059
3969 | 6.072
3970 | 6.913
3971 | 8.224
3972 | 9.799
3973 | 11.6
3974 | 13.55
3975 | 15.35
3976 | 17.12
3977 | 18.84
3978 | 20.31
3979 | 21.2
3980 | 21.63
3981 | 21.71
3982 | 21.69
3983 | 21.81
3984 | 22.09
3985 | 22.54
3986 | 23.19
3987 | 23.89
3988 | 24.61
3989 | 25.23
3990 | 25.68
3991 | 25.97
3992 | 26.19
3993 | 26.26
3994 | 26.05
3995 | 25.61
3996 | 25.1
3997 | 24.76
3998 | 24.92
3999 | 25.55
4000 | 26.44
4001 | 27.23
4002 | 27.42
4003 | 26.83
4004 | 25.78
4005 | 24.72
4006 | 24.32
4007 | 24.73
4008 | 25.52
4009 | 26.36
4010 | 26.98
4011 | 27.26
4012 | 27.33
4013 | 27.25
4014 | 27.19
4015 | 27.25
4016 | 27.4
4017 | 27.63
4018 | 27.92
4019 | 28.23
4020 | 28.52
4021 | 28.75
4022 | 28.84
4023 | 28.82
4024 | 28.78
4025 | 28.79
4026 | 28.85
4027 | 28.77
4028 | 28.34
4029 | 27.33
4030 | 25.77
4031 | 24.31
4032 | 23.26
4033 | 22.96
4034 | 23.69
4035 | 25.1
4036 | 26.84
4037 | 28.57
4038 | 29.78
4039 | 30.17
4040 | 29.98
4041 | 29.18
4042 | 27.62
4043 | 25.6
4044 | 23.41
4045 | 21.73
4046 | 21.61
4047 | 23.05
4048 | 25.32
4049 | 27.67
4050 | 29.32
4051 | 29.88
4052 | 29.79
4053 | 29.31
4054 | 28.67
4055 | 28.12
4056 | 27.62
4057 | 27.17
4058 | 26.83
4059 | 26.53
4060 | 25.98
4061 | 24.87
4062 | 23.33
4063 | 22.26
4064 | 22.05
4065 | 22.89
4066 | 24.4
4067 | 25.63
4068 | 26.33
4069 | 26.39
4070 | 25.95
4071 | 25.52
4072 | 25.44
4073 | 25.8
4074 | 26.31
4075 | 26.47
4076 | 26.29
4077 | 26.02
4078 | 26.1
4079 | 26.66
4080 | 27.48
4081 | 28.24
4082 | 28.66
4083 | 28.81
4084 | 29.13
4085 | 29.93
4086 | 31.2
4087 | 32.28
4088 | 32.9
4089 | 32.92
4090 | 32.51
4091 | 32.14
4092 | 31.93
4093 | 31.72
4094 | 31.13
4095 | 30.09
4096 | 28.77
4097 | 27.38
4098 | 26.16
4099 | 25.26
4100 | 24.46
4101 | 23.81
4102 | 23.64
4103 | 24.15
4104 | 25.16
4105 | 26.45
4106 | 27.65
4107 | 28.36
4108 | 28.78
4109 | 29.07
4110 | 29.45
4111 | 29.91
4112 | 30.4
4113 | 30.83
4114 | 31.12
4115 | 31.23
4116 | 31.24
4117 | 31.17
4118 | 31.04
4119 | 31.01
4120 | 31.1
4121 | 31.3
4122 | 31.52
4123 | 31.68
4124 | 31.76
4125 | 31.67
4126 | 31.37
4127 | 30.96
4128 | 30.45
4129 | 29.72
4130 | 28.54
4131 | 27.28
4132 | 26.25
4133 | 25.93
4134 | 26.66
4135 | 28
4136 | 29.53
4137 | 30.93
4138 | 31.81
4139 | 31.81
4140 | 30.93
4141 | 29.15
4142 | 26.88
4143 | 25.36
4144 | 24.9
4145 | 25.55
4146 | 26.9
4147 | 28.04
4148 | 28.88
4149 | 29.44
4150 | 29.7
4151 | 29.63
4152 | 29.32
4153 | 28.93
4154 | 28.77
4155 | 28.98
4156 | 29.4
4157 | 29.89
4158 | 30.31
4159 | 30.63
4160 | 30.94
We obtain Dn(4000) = 2.0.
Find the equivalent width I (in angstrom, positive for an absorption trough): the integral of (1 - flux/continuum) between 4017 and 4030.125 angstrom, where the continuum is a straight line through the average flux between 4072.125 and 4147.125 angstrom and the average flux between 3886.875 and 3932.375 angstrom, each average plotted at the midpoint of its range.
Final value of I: -3.0 angstrom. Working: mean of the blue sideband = 15.5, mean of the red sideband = 28.9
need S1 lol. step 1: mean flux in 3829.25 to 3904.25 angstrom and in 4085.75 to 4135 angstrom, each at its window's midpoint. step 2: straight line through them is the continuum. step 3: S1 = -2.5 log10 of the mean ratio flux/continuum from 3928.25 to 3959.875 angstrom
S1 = 0.469 mag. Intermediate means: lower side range 14.6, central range 12.7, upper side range 29.4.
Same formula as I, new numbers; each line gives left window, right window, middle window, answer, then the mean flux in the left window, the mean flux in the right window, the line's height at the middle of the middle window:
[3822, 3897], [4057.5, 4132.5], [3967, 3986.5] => 4.76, 14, 28.3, 21.1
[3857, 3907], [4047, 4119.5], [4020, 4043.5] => -2.52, 15.8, 27.9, 24.8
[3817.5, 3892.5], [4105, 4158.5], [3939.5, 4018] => 5.81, 13.6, 29.4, 20.7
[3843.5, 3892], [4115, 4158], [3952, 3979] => 9.56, 15.8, 29.4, 20.8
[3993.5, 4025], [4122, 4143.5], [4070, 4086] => 0.59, 26.8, 29.4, 28.3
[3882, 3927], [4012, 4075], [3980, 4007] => -2.14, 16.4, 26.6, 22.9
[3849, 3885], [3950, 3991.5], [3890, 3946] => 7.00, 15.7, 16.6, 16.1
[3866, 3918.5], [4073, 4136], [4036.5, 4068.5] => -0.47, 16.9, 29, 26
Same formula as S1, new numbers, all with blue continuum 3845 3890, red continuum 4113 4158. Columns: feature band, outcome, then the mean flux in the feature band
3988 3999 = -0.153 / 25.5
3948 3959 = 0.120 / 18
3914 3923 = 0.101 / 16.7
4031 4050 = -0.057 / 25.9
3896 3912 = 0.062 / 16.6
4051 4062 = -0.082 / 27.4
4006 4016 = -0.153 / 26.6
